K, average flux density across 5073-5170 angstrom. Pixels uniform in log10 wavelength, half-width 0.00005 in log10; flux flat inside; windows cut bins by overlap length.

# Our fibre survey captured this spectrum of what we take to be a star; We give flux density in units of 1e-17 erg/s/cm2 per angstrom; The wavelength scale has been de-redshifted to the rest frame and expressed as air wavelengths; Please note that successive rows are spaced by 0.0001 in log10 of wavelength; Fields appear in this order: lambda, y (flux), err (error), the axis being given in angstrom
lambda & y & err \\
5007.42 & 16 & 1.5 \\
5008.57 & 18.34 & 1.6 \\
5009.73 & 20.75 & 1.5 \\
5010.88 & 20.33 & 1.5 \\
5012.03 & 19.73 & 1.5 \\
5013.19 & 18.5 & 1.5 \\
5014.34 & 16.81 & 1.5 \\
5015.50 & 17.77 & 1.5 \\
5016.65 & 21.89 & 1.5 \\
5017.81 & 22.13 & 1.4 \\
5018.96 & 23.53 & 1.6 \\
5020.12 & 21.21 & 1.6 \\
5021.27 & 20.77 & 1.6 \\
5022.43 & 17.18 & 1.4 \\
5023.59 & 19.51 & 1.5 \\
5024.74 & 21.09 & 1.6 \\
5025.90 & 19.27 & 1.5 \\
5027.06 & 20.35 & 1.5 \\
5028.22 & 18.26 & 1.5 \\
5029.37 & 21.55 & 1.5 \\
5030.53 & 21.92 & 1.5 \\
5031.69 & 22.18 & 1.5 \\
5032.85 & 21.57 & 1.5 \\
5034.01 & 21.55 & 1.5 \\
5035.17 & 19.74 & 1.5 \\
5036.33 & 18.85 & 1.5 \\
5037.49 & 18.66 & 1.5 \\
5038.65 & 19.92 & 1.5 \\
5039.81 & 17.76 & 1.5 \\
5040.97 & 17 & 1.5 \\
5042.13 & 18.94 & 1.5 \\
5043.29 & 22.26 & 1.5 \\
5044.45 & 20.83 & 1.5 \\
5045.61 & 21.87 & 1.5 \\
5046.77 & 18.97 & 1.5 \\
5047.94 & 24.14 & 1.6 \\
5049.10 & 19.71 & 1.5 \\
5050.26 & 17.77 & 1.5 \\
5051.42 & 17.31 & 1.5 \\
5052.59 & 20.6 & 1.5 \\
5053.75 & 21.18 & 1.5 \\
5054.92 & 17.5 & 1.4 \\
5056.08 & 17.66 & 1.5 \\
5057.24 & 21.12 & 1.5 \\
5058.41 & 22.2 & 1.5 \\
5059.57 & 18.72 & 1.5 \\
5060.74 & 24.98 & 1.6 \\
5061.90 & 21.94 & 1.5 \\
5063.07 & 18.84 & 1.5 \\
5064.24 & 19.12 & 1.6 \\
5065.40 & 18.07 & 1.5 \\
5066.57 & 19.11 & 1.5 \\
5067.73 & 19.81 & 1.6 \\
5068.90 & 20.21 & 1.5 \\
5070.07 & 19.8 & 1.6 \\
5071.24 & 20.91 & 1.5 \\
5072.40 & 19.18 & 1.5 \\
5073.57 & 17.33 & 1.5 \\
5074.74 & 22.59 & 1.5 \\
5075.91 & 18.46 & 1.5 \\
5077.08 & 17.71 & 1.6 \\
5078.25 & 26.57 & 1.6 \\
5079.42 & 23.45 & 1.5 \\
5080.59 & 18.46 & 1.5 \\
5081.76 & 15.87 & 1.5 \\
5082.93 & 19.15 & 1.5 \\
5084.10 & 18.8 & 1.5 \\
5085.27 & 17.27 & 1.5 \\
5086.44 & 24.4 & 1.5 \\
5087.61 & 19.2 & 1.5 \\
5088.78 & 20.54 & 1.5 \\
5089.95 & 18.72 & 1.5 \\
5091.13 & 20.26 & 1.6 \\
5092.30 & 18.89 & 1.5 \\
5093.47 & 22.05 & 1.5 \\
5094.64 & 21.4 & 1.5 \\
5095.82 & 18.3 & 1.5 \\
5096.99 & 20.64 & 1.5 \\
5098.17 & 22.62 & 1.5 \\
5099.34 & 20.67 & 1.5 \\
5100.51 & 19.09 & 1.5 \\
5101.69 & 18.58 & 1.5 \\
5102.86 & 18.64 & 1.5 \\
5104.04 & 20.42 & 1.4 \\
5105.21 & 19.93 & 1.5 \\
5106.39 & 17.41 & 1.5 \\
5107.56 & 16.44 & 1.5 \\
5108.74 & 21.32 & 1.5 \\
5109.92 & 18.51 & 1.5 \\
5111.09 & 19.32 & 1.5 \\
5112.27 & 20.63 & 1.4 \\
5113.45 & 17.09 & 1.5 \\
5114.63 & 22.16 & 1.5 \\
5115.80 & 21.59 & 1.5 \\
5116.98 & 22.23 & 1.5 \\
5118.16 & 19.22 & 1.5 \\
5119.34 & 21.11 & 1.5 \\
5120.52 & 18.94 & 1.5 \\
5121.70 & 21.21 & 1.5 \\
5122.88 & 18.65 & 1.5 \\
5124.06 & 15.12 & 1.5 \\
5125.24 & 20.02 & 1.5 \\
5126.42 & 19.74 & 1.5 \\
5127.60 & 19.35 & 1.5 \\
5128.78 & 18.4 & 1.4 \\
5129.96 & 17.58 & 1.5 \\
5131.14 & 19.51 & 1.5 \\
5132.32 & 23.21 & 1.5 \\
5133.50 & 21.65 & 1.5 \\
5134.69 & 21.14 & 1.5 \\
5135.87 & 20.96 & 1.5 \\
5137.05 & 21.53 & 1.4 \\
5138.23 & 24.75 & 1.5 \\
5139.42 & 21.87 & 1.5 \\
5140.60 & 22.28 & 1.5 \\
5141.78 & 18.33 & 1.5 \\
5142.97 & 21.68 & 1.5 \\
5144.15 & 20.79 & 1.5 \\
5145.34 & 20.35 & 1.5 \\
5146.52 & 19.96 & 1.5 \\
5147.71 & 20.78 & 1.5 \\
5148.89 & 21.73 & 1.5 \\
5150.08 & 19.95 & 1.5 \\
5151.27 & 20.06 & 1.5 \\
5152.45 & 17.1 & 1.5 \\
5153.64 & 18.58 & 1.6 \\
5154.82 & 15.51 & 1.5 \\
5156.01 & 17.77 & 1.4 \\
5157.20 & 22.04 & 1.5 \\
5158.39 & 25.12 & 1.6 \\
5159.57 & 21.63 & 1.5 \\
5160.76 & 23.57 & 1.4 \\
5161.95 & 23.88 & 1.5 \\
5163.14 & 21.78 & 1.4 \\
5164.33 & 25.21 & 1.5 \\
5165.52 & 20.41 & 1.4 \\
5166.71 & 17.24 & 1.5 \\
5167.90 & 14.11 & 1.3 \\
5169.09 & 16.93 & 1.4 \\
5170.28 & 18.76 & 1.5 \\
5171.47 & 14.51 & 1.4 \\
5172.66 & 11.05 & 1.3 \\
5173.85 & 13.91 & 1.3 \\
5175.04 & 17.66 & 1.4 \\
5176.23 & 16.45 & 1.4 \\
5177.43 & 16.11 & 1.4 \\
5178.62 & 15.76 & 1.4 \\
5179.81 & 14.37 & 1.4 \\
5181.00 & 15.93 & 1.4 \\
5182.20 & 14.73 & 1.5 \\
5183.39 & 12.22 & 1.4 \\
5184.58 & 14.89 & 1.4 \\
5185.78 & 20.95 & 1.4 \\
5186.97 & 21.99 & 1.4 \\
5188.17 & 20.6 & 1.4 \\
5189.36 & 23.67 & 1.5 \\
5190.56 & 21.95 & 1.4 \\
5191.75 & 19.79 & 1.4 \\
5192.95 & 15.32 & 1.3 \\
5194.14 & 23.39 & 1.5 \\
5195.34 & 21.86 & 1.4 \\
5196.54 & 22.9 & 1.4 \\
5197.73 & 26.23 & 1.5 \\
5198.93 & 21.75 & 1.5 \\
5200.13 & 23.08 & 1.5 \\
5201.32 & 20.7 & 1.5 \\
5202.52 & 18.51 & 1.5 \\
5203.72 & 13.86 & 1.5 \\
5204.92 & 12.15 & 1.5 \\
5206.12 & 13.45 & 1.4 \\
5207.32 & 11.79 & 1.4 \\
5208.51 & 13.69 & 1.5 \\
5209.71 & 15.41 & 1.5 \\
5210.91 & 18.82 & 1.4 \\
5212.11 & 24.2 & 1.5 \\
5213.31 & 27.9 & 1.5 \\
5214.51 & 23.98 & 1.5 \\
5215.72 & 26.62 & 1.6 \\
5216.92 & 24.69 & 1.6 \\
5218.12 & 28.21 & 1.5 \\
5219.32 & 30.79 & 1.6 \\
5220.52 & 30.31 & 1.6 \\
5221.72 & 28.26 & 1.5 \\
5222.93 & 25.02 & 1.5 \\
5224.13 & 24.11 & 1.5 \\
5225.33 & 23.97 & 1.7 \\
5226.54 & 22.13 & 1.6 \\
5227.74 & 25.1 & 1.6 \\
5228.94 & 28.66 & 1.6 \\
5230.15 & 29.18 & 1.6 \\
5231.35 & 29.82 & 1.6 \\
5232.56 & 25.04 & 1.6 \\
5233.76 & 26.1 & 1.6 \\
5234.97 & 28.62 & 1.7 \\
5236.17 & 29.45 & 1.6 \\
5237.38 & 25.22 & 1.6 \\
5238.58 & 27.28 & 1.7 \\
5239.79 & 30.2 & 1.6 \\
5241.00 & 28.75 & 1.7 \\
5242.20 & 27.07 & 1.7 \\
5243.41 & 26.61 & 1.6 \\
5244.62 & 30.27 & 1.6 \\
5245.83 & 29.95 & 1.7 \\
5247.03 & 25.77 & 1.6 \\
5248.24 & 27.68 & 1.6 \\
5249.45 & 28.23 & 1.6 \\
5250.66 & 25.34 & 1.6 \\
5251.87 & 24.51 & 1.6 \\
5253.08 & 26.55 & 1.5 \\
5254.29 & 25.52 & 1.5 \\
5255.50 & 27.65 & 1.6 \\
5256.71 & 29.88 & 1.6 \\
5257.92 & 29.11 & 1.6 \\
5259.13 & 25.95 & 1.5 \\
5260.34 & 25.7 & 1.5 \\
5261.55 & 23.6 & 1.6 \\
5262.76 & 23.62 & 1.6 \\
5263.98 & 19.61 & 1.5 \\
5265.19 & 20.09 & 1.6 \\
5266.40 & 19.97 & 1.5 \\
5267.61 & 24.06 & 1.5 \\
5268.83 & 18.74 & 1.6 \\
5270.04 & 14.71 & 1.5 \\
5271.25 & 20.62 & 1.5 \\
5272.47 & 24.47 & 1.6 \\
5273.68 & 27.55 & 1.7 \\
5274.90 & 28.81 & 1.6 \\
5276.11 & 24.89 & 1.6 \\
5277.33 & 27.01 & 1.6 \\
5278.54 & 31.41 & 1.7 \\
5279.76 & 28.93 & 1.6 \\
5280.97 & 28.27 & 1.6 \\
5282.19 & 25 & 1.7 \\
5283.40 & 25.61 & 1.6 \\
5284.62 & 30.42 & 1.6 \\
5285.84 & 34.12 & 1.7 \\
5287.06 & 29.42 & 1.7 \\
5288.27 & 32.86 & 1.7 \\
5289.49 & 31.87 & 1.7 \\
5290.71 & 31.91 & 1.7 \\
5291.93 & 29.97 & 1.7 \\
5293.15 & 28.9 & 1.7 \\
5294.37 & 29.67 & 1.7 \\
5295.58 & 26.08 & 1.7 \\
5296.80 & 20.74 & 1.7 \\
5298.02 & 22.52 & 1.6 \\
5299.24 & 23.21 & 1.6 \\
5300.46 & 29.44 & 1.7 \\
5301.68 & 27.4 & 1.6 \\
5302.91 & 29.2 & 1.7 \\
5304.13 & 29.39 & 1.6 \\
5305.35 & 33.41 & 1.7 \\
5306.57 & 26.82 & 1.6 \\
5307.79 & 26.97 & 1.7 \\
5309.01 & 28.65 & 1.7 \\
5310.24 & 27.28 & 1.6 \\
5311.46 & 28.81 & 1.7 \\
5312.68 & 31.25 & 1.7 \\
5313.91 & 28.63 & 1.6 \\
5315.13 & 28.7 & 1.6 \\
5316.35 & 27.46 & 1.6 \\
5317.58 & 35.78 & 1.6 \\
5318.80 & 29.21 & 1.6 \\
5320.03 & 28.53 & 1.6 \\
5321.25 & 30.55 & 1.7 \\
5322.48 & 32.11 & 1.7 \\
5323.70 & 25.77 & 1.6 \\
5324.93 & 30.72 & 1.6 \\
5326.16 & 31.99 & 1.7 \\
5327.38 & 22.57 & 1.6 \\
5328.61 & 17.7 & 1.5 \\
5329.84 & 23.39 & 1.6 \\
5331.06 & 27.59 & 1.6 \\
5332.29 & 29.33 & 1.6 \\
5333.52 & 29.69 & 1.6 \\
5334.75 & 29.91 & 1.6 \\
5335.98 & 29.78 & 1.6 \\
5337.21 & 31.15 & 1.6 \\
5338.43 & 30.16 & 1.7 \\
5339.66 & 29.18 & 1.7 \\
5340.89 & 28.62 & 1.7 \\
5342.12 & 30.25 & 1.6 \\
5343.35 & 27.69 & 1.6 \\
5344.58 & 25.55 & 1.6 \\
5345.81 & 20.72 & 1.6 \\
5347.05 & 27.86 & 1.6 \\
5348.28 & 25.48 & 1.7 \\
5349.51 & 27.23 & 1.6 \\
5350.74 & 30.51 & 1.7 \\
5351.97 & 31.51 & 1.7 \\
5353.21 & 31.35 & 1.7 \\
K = 20.1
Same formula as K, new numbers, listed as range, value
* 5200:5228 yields 21.9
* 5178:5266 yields 23.4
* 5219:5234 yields 26.8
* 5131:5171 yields 20.6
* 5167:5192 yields 16.9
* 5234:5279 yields 25.8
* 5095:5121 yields 19.8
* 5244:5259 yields 27.5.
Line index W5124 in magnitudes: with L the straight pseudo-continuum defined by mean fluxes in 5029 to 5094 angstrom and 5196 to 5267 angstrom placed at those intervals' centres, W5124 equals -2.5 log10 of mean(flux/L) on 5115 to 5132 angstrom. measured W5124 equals 0.11 mag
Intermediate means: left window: 20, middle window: 19.6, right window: 24.6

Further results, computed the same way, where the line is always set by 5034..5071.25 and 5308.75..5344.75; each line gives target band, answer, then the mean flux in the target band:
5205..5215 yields 0.337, 18.3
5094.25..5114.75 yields 0.105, 19.5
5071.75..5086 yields 0.058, 19.6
